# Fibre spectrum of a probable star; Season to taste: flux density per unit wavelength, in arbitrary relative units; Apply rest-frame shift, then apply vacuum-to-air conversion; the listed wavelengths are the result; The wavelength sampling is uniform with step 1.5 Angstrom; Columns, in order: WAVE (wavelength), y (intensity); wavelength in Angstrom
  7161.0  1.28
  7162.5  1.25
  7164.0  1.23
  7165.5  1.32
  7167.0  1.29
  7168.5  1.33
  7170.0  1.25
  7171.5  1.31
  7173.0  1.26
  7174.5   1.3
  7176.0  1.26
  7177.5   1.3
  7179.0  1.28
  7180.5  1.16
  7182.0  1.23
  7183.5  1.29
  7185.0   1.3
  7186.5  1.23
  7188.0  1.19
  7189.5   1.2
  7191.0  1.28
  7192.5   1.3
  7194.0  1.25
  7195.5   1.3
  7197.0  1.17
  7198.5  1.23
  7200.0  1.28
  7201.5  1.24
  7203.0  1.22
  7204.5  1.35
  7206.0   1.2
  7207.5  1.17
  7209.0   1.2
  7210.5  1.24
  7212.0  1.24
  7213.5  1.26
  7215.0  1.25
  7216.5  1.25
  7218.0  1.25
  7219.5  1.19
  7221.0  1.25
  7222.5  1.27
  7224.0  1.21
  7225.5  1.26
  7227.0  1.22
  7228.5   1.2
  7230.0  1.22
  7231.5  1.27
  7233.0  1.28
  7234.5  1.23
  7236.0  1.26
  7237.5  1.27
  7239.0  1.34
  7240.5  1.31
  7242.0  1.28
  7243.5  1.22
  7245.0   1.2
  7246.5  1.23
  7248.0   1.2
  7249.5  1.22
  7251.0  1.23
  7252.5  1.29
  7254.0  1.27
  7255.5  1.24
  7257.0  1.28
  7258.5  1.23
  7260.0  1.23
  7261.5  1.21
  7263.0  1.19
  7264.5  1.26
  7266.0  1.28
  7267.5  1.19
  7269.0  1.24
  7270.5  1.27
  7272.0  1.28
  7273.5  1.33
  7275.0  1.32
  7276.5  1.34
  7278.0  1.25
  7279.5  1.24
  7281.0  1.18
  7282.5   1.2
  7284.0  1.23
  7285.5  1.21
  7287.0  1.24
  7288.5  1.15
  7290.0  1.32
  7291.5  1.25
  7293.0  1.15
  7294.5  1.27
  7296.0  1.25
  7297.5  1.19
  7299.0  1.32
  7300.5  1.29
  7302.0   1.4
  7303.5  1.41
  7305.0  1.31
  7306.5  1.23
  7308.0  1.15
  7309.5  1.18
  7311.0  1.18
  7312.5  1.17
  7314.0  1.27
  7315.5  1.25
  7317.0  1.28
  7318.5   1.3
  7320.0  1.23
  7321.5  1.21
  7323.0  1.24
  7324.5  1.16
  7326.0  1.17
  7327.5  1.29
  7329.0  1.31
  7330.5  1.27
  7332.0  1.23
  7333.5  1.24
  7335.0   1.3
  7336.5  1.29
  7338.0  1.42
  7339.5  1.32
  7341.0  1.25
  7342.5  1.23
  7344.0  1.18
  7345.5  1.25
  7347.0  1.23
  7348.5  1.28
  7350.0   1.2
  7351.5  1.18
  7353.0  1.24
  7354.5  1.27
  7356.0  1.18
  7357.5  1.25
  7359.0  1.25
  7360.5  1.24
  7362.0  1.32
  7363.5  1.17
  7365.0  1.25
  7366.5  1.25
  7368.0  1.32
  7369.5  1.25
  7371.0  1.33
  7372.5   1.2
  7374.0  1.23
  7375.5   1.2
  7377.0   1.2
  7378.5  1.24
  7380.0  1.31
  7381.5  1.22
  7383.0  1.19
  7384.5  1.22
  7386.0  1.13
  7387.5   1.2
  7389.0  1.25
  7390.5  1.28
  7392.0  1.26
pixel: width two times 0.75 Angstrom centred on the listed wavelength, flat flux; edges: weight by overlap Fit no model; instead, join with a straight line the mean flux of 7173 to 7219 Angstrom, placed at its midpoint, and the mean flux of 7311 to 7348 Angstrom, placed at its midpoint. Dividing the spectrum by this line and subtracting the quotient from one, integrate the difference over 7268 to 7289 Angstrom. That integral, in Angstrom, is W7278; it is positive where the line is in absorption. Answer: 0.0 Angstrom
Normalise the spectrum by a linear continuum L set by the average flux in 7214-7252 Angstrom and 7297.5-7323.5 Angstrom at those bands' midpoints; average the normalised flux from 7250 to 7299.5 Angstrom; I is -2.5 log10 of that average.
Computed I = 0.01 mag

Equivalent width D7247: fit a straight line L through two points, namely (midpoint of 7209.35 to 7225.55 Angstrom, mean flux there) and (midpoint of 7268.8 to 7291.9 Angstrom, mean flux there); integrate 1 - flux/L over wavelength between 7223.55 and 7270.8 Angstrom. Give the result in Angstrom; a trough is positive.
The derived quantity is 0.1 Angstrom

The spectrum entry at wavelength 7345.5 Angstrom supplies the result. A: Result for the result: 1.25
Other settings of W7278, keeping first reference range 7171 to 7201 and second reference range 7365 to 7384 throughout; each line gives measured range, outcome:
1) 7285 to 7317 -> 0.0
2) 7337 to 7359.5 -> 0.0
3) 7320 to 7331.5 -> 0.1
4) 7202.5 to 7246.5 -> 0.3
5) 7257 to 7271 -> 0.2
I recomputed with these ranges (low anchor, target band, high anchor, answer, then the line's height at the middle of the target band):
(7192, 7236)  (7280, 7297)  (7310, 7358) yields 0.02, 1.24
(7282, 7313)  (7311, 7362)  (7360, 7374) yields 0.00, 1.25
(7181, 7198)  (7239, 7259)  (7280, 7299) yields -0.01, 1.23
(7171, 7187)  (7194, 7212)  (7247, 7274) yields 0.02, 1.26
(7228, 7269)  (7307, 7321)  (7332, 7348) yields 0.03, 1.26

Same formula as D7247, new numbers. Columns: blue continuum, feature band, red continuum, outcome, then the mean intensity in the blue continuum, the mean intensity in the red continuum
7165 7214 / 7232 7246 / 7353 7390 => -0.17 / 1.26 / 1.24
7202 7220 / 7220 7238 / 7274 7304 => -0.04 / 1.24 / 1.26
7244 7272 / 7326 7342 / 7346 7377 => -0.58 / 1.24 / 1.24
